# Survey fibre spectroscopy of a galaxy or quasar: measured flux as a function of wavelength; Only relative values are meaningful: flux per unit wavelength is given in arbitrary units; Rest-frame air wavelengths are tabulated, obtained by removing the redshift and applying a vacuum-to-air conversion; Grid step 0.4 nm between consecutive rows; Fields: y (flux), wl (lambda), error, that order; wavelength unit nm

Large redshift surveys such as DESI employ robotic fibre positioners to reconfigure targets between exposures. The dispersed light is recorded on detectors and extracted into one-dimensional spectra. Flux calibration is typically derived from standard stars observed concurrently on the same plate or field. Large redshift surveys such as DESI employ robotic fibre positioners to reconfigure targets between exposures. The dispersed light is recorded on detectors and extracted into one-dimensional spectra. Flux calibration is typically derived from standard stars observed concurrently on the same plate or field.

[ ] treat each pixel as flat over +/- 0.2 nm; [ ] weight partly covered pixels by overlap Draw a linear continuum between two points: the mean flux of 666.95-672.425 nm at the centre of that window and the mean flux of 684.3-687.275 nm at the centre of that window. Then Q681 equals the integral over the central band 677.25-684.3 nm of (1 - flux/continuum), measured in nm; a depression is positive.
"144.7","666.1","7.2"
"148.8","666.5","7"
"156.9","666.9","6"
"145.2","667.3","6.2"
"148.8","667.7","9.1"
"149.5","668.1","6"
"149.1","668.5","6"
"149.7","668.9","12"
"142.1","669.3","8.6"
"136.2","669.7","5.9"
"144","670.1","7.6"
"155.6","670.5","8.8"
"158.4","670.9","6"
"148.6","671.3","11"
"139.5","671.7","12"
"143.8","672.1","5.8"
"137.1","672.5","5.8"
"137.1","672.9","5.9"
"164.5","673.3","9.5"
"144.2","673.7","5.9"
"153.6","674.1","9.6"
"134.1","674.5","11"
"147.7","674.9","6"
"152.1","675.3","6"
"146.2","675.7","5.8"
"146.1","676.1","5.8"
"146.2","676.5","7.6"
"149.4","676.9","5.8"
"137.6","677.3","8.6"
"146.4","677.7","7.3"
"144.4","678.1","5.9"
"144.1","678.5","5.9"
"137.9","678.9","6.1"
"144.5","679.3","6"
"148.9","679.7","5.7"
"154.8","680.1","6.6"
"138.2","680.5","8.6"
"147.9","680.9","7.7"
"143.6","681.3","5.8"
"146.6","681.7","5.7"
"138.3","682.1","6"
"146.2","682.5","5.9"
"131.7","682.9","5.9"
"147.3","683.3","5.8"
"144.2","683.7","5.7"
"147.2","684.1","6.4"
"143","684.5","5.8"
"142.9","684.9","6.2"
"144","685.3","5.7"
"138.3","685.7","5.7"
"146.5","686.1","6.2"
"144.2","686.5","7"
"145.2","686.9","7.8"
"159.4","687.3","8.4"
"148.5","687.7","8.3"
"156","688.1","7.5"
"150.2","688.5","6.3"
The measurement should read 0.06 nm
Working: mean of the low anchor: 147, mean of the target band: 144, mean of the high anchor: 144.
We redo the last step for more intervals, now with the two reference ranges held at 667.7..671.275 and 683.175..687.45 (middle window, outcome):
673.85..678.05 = 0.03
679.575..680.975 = -0.01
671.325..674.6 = 0.06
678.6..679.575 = 0.03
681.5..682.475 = 0.02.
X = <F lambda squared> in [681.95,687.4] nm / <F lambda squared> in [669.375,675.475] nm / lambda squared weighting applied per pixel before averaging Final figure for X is 1.02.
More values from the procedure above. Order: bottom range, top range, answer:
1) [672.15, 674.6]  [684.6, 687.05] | 1.02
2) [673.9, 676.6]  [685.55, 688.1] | 1.04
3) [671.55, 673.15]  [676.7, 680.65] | 1.05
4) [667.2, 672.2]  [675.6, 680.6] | 1.01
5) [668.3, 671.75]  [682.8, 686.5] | 1.01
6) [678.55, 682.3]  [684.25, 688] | 1.03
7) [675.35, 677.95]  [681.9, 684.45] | 1.00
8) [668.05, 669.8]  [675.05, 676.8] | 1.04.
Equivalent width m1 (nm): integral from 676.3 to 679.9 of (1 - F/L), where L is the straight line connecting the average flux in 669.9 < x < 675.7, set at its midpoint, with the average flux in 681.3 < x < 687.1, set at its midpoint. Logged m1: 0.02 nm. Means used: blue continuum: 147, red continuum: 143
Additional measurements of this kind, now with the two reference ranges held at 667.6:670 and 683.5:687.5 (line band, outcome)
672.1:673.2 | 0.04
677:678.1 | 0.02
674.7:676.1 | -0.03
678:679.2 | 0.03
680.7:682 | 0.00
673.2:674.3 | -0.06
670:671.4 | -0.06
